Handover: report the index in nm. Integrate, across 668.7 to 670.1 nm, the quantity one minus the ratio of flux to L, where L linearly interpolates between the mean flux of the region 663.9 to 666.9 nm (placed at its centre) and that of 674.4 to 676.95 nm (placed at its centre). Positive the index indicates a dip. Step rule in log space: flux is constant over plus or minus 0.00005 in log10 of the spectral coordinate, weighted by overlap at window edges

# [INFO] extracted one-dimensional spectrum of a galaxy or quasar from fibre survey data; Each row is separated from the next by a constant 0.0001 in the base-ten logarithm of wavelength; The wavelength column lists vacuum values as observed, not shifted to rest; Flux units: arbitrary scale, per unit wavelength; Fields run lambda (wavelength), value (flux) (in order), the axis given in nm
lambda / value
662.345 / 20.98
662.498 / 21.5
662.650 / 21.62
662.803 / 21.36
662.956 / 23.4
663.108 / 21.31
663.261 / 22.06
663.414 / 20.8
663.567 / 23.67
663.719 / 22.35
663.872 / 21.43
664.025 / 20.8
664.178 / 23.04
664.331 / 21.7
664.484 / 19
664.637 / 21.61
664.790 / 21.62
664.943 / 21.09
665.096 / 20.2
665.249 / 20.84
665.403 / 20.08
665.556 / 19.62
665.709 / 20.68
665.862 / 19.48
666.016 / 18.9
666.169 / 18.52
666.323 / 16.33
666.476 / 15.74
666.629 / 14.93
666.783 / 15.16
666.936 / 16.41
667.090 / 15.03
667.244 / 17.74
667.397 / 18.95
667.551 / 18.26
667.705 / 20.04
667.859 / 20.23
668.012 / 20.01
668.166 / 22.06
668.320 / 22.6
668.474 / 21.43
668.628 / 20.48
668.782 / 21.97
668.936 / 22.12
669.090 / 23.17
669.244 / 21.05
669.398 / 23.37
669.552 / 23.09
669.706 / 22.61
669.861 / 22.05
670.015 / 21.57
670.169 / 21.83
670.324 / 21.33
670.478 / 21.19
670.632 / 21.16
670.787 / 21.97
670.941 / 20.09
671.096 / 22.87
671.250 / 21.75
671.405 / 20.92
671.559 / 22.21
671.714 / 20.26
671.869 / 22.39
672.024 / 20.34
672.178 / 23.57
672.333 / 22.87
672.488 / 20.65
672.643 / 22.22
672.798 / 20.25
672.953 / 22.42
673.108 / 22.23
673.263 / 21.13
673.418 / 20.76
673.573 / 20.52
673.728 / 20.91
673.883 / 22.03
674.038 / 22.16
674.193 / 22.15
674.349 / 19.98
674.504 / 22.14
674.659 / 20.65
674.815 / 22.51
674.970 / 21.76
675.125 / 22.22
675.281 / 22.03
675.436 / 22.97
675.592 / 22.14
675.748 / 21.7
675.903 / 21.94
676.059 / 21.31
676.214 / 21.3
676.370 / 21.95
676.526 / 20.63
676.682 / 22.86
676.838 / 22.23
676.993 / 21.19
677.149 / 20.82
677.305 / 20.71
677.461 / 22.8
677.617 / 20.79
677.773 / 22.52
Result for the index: -0.13 nm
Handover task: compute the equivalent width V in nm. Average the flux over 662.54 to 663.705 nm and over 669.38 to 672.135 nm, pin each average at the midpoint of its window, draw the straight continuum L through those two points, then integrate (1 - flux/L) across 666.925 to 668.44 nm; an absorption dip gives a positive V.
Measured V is 0.18 nm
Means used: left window 22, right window 21.7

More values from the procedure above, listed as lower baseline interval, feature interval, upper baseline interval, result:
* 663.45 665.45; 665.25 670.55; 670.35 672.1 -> 0.348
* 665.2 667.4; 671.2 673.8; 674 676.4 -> -0.115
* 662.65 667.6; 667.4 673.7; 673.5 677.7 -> -0.226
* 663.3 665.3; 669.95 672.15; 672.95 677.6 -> 0.010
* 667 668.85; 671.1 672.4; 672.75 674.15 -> -0.055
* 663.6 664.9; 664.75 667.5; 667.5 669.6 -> 0.400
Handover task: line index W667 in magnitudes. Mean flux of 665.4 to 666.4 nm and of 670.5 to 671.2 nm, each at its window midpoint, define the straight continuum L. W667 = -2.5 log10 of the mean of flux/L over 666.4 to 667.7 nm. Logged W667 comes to 0.17 mag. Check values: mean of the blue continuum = 19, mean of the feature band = 16.7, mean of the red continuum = 21.5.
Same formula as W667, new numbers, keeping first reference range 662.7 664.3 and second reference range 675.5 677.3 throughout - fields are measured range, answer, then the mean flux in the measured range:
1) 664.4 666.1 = 0.09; 20.3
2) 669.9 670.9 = 0.02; 21.5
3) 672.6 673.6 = 0.02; 21.4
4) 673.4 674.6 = 0.02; 21.4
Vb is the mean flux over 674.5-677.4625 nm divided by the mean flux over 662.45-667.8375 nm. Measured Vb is 1.1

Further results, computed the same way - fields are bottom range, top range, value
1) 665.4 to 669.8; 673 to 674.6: 1.09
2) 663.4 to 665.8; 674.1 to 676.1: 1.03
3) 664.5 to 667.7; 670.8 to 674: 1.16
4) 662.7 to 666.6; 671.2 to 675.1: 1.05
